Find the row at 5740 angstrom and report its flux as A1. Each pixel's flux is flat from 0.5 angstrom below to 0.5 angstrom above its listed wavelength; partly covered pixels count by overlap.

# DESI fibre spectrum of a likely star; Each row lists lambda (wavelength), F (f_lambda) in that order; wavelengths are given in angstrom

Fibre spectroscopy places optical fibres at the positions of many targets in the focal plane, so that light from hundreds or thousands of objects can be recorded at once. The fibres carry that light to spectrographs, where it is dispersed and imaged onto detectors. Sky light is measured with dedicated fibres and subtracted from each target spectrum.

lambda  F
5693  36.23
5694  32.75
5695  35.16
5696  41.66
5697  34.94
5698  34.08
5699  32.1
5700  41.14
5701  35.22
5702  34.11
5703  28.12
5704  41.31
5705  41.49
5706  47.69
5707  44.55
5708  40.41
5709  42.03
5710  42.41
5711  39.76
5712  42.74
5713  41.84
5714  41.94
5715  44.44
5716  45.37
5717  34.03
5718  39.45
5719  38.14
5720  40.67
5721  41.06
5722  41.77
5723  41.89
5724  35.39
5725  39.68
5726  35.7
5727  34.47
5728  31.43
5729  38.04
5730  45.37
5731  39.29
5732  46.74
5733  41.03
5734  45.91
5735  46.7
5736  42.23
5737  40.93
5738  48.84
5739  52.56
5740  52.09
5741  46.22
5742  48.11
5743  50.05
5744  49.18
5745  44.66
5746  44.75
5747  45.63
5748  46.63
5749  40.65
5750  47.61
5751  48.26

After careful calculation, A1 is 52.09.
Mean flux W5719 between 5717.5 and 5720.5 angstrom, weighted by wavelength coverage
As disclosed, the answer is 39.4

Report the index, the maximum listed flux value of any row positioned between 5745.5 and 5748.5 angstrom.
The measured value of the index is 46.63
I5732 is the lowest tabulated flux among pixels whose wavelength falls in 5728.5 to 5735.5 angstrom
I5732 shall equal 38.04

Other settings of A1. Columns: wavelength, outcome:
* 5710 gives 42.41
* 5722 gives 41.77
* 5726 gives 35.7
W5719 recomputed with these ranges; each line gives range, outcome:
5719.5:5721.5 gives 40.9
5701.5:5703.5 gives 31.1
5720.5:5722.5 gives 41.4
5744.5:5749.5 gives 44.5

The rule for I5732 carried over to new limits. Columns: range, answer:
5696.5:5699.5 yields 32.1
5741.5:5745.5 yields 44.66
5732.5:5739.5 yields 40.93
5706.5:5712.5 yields 39.76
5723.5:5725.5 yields 35.39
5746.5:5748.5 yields 45.63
